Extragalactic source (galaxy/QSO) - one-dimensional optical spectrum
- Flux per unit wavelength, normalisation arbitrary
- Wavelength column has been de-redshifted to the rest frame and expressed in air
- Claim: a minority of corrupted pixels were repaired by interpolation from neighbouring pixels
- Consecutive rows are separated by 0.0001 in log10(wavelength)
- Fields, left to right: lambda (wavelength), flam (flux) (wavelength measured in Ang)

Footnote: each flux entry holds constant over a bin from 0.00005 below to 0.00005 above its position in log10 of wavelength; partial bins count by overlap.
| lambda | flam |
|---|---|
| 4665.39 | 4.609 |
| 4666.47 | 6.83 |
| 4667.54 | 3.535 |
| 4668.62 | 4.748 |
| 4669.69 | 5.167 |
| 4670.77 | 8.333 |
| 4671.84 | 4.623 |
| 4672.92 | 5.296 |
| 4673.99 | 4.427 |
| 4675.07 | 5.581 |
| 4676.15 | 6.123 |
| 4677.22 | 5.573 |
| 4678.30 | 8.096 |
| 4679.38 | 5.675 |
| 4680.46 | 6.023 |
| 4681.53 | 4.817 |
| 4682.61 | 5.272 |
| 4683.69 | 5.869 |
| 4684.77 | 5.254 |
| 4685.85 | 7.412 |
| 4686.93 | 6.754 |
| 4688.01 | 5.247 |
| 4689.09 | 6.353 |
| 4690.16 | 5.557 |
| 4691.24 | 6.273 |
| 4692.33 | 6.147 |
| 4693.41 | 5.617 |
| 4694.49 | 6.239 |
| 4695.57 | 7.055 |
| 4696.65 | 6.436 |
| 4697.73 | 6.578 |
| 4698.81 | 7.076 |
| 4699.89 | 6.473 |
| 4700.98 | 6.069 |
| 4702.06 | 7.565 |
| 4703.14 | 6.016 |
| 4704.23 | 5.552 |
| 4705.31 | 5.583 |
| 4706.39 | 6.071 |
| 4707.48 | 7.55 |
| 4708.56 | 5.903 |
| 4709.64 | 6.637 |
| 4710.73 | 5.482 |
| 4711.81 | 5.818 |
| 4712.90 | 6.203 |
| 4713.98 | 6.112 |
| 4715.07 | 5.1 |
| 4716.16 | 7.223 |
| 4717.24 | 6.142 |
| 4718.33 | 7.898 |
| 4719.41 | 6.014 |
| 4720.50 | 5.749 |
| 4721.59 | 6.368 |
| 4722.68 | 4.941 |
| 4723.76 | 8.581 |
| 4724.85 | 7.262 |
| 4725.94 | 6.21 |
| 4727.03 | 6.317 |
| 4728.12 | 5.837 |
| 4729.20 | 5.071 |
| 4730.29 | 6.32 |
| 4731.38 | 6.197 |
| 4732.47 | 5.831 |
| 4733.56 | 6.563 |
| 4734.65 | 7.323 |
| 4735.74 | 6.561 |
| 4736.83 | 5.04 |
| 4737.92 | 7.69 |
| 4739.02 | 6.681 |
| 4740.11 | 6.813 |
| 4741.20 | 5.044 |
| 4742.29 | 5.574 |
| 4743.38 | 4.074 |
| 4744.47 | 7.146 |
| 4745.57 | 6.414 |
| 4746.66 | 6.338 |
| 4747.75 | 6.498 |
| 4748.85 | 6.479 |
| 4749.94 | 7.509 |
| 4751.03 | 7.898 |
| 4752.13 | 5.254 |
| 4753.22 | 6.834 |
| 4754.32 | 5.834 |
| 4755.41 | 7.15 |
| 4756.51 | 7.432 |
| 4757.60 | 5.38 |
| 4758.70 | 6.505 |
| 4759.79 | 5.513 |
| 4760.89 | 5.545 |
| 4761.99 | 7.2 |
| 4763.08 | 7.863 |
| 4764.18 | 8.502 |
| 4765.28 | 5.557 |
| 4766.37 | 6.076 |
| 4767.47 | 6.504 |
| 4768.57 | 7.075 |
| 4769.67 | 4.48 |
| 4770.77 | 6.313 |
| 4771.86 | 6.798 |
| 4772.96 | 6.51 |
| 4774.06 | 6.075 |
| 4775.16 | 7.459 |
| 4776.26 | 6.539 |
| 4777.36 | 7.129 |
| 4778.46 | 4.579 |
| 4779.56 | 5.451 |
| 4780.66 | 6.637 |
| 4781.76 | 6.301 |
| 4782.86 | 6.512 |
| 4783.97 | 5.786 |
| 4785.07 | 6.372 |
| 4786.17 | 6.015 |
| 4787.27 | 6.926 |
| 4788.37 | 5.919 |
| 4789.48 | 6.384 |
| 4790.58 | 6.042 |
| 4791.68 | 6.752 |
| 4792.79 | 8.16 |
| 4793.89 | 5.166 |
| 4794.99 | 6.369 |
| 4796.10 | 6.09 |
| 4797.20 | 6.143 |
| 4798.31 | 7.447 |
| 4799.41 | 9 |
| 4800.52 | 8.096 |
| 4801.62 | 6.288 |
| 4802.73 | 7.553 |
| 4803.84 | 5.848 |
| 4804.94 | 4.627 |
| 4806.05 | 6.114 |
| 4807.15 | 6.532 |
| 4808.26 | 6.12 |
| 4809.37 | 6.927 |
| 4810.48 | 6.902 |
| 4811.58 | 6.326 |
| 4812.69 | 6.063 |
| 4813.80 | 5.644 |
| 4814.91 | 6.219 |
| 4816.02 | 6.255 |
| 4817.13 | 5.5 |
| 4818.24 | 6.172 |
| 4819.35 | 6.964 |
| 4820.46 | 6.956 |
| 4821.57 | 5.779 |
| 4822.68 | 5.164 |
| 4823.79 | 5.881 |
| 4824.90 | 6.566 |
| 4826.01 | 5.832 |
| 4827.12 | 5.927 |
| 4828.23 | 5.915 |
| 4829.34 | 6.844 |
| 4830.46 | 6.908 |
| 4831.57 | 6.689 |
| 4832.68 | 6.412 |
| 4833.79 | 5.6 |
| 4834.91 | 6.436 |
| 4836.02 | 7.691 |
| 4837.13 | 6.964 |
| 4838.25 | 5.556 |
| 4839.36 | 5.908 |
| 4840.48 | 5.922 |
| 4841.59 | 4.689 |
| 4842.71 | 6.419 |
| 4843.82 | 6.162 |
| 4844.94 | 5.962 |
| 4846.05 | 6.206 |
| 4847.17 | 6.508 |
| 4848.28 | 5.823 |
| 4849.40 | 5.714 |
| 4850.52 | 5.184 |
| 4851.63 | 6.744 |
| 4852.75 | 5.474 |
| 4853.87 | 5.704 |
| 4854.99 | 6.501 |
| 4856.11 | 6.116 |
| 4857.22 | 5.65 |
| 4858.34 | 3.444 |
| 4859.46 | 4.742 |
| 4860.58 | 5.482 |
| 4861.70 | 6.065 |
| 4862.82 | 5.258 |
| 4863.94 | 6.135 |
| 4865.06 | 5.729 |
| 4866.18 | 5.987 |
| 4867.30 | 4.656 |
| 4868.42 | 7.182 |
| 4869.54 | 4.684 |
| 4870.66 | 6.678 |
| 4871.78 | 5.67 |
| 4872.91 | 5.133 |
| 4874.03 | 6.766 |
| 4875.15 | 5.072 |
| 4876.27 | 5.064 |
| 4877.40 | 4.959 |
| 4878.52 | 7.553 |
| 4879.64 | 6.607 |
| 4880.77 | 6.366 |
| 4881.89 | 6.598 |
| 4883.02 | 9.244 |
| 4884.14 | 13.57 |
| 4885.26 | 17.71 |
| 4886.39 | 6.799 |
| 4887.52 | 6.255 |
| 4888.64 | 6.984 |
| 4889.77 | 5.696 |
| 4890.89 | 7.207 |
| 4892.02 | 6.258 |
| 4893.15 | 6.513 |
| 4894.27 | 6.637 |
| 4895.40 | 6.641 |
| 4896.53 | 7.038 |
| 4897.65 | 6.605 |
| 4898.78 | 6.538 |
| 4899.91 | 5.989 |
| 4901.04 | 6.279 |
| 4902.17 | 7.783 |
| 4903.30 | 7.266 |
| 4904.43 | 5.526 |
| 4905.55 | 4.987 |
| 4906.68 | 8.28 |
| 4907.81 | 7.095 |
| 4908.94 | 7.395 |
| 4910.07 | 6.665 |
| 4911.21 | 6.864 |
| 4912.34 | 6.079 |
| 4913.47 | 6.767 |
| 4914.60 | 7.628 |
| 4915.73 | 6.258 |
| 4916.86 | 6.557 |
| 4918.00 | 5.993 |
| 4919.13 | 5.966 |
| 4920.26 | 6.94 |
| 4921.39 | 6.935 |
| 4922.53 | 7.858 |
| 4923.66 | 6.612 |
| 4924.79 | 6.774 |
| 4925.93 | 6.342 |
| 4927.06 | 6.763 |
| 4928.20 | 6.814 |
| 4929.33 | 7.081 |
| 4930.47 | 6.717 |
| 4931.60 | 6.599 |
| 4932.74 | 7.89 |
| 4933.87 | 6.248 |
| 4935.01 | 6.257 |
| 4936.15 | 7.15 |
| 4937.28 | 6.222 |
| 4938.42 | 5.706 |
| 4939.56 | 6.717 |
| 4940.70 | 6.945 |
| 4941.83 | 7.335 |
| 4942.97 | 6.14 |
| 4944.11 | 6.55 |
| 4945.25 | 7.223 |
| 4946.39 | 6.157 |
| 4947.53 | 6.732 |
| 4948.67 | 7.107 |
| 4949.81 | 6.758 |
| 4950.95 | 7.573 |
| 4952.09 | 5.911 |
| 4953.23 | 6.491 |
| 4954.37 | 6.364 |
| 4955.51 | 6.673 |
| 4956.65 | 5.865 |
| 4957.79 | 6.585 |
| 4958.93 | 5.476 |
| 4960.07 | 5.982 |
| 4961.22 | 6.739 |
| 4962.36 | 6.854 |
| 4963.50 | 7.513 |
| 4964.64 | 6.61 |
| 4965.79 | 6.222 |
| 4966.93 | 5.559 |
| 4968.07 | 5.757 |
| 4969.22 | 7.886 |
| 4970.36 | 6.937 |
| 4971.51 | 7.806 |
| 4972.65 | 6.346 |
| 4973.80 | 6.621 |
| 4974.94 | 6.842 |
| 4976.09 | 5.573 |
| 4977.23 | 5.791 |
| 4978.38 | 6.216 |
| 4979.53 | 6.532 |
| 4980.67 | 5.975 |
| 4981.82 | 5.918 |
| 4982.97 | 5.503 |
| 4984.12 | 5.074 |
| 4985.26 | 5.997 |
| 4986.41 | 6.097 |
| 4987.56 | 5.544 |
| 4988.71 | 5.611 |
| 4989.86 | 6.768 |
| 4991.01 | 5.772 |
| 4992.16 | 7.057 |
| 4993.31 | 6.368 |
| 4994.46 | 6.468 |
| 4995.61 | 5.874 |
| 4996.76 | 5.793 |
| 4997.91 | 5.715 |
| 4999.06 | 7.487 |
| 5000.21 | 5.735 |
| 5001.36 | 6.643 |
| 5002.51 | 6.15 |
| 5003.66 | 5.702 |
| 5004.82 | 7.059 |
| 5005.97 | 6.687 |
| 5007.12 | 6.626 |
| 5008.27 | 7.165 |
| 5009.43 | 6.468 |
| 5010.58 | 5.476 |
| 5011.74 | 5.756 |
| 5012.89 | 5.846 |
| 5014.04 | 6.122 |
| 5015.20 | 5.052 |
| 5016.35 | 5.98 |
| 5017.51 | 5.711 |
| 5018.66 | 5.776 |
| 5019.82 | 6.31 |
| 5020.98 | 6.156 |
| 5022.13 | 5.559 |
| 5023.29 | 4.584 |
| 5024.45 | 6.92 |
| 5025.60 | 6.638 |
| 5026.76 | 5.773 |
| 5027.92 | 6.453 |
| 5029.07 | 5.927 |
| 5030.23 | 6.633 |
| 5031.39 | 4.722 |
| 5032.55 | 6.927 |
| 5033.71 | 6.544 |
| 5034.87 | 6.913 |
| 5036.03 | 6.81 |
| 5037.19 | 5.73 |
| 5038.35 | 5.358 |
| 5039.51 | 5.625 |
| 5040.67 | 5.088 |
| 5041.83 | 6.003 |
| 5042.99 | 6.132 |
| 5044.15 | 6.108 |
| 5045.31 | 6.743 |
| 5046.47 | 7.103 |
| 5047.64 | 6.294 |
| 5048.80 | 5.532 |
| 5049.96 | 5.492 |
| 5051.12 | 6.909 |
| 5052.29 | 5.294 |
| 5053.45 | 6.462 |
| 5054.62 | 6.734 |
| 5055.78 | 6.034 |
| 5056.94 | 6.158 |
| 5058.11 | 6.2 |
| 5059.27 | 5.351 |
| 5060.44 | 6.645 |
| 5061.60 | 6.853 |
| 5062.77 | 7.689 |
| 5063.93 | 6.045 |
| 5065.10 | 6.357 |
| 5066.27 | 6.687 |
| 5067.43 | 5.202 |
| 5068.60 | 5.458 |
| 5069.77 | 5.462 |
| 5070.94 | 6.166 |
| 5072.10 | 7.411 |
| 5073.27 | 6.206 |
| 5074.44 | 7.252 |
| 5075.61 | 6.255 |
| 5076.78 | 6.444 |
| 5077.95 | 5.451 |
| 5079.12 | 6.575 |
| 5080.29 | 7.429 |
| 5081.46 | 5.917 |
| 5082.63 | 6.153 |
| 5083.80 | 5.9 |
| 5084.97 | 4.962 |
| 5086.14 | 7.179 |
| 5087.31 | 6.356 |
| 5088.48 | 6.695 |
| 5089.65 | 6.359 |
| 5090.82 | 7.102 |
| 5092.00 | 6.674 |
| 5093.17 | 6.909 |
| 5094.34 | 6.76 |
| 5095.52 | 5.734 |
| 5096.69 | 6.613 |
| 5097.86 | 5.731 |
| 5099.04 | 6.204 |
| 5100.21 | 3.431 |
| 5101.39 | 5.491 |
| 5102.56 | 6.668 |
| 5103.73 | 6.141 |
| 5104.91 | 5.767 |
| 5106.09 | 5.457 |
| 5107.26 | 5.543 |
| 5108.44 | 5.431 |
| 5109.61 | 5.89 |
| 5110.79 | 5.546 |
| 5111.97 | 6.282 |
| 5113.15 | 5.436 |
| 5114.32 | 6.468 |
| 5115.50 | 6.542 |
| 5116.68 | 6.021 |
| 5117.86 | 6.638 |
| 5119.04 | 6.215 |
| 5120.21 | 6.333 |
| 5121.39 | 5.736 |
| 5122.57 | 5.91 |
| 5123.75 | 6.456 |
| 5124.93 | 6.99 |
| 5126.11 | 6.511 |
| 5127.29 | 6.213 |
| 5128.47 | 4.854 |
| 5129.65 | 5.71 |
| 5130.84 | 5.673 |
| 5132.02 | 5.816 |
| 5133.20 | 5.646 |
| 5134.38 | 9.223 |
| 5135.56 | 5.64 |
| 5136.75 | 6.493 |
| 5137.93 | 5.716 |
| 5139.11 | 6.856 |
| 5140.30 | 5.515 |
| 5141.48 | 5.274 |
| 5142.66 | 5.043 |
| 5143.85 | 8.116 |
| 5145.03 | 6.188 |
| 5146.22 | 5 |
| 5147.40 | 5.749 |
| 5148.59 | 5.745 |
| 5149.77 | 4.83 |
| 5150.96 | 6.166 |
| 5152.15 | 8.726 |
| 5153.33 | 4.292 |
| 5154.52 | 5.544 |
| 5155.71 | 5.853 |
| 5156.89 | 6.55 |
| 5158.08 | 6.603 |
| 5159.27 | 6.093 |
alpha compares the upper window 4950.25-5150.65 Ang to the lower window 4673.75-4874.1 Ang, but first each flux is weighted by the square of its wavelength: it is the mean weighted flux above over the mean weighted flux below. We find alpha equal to 1.11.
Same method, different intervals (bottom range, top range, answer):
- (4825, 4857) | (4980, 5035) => 1.06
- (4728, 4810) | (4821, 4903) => 1.04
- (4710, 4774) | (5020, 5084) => 1.11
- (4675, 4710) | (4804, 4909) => 1.10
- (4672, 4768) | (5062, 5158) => 1.15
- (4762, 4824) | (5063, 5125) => 1.08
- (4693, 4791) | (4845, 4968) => 1.11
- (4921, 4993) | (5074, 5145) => 1.01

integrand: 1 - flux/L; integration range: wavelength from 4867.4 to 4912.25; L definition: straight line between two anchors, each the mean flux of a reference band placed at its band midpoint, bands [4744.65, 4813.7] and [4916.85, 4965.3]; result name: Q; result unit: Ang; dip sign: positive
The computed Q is -2.39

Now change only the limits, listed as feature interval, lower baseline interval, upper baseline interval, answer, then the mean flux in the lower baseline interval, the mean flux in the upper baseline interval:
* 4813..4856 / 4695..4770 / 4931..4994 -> 1.87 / 6.38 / 6.44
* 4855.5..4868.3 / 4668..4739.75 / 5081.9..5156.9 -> 1.42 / 6.17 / 6.07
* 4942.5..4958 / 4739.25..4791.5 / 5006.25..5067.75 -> -0.95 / 6.35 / 6.13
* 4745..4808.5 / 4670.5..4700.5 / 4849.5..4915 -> -1.89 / 6.06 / 6.57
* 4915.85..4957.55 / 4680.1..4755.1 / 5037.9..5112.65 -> -3.18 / 6.26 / 6.14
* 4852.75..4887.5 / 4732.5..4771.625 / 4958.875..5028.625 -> -1.31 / 6.41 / 6.21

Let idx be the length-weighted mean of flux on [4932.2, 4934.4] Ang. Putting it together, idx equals 7.09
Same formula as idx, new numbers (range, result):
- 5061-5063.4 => 7.26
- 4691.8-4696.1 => 6.27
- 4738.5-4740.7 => 6.72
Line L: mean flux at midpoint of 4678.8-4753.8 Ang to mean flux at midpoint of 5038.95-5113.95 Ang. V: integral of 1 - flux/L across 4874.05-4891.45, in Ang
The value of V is -4.2 Ang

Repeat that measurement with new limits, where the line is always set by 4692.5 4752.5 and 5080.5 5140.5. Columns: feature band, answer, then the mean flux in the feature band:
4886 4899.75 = -0.7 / 6.58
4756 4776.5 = -0.6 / 6.49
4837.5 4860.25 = 1.9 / 5.73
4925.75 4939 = -0.9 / 6.66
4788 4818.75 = -0.8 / 6.45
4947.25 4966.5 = -1.1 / 6.55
